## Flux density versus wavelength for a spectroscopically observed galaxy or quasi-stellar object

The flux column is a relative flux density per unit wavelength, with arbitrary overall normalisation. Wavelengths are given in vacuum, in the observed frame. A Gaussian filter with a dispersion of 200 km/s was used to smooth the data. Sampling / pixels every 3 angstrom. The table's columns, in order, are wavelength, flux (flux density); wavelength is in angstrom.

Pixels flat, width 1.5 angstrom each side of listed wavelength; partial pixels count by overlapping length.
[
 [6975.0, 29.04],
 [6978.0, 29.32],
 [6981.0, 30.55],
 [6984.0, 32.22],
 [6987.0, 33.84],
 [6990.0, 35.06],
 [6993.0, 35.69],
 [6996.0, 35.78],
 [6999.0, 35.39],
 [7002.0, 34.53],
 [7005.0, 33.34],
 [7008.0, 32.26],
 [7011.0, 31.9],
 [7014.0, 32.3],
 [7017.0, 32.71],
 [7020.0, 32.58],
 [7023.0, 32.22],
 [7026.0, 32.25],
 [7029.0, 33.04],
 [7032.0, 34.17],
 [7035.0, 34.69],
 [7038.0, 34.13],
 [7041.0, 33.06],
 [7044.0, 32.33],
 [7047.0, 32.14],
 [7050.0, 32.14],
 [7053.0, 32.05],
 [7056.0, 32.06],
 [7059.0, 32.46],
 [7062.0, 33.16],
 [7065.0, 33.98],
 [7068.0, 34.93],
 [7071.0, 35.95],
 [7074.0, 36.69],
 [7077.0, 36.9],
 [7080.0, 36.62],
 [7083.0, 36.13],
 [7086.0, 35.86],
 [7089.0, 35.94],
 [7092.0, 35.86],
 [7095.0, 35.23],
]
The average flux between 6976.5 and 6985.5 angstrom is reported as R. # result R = 30.7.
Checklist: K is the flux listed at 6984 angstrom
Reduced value 32.22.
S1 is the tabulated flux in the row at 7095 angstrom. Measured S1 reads 35.23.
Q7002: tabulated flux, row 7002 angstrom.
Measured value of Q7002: 34.53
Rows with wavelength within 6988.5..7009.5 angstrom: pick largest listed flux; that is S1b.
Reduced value 35.78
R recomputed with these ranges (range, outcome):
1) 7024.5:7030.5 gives 32.6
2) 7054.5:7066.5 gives 32.9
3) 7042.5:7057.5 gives 32.1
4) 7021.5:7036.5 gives 33.3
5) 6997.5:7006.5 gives 34.4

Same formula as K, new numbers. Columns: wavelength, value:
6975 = 29.04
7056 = 32.06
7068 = 34.93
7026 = 32.25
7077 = 36.9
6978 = 29.32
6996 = 35.78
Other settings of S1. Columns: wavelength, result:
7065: 33.98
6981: 30.55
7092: 35.86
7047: 32.14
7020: 32.58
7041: 33.06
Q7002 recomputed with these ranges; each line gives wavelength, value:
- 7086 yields 35.86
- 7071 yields 35.95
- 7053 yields 32.05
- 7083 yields 36.13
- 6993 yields 35.69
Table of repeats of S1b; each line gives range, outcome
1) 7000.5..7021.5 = 34.53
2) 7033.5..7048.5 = 34.69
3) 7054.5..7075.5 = 36.69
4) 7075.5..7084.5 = 36.9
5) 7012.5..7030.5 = 33.04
